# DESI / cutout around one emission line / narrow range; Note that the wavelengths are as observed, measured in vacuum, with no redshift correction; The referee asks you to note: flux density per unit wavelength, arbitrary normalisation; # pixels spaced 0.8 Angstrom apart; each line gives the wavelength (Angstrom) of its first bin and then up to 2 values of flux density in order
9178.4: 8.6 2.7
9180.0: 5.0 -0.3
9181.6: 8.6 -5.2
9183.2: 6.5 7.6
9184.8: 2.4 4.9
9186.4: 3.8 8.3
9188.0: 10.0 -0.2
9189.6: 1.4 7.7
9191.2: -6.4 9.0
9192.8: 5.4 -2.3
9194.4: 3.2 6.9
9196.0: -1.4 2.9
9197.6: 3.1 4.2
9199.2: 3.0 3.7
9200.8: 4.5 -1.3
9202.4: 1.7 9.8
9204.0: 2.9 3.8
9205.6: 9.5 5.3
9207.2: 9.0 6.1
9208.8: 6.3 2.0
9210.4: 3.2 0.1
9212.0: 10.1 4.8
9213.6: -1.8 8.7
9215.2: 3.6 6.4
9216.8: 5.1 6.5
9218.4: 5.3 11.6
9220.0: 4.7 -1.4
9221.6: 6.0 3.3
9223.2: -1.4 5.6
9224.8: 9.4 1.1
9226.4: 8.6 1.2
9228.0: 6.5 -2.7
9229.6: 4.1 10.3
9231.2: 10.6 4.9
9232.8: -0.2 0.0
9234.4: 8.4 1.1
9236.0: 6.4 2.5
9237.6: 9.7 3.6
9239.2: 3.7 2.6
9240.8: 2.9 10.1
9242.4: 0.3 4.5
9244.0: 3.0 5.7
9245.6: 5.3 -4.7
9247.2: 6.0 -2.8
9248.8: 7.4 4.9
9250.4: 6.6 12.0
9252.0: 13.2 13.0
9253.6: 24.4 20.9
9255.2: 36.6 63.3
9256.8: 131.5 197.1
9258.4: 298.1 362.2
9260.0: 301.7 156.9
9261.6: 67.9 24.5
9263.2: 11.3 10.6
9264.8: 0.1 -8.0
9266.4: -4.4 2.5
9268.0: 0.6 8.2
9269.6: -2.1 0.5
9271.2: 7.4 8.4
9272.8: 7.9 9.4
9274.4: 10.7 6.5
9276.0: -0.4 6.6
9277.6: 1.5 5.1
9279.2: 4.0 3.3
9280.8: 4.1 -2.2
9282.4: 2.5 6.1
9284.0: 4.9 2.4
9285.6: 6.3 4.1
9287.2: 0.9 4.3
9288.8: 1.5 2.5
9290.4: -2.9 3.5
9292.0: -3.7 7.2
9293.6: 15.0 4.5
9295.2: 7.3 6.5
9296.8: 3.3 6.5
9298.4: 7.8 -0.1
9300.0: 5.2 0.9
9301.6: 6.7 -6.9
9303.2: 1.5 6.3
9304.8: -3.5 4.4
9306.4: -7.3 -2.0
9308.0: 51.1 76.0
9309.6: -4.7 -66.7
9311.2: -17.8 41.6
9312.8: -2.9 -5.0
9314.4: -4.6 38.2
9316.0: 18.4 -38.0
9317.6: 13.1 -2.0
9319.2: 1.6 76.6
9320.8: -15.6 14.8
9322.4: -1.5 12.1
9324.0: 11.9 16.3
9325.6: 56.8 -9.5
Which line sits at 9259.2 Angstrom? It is [O III] 5007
